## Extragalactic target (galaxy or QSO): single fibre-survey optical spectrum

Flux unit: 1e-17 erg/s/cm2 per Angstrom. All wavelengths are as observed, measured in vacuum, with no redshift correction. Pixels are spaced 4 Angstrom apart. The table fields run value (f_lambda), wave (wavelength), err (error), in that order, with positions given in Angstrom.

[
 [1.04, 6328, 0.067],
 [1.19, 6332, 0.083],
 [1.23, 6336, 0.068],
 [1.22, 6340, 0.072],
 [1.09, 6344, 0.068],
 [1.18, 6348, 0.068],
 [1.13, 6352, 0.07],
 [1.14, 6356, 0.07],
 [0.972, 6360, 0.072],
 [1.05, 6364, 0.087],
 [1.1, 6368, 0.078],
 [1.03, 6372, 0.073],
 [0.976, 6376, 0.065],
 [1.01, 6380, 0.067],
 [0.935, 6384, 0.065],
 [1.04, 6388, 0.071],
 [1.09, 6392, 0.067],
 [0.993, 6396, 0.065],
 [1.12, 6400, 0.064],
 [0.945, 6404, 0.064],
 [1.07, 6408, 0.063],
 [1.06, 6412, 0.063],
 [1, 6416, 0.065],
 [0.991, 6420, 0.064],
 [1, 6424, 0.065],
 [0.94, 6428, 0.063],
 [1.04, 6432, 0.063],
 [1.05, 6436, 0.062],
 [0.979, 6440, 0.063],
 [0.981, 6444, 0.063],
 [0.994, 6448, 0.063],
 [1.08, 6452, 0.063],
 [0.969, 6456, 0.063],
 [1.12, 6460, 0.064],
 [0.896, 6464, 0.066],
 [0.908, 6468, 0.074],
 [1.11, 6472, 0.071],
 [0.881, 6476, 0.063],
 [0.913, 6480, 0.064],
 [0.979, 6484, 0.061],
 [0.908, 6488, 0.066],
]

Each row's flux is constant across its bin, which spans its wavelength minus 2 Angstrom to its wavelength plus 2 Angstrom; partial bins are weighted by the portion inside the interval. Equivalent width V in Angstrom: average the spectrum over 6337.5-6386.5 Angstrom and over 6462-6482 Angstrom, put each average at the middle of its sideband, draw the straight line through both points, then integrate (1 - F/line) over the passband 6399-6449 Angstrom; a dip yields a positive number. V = -0.7 Angstrom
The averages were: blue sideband 1.07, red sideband 0.942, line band 1.01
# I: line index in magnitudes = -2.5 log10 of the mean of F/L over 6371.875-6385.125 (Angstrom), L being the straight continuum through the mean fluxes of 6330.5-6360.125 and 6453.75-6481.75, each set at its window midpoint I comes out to 0.125 mag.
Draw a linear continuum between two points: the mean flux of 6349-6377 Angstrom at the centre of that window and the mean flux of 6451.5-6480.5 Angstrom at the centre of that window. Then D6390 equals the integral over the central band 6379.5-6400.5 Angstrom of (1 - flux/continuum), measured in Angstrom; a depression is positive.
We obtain 0.33 Angstrom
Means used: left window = 1.06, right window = 0.983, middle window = 1.03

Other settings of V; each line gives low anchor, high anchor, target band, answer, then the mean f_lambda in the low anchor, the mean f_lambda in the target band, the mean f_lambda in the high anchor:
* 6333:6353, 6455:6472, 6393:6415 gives 0.9 Angstrom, 1.17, 1.04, 0.99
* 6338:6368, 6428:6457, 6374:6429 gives 2.2 Angstrom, 1.11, 1.01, 1.01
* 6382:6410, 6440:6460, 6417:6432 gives 0.5 Angstrom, 1.03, 0.987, 1.01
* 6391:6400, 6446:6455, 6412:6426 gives 0.5 Angstrom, 1.05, 1.01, 1.03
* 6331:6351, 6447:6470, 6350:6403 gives 3.8 Angstrom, 1.18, 1.04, 0.995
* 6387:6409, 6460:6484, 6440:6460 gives -0.6 Angstrom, 1.04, 1.01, 0.96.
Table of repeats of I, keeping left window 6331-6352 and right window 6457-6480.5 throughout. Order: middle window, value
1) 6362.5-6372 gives 0.068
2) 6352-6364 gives 0.082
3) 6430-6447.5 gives 0.012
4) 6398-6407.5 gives 0.042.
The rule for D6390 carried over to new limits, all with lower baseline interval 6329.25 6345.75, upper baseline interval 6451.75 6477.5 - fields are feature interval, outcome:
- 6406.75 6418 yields 0.3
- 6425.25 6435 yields 0.4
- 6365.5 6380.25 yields 1.2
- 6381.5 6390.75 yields 0.9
